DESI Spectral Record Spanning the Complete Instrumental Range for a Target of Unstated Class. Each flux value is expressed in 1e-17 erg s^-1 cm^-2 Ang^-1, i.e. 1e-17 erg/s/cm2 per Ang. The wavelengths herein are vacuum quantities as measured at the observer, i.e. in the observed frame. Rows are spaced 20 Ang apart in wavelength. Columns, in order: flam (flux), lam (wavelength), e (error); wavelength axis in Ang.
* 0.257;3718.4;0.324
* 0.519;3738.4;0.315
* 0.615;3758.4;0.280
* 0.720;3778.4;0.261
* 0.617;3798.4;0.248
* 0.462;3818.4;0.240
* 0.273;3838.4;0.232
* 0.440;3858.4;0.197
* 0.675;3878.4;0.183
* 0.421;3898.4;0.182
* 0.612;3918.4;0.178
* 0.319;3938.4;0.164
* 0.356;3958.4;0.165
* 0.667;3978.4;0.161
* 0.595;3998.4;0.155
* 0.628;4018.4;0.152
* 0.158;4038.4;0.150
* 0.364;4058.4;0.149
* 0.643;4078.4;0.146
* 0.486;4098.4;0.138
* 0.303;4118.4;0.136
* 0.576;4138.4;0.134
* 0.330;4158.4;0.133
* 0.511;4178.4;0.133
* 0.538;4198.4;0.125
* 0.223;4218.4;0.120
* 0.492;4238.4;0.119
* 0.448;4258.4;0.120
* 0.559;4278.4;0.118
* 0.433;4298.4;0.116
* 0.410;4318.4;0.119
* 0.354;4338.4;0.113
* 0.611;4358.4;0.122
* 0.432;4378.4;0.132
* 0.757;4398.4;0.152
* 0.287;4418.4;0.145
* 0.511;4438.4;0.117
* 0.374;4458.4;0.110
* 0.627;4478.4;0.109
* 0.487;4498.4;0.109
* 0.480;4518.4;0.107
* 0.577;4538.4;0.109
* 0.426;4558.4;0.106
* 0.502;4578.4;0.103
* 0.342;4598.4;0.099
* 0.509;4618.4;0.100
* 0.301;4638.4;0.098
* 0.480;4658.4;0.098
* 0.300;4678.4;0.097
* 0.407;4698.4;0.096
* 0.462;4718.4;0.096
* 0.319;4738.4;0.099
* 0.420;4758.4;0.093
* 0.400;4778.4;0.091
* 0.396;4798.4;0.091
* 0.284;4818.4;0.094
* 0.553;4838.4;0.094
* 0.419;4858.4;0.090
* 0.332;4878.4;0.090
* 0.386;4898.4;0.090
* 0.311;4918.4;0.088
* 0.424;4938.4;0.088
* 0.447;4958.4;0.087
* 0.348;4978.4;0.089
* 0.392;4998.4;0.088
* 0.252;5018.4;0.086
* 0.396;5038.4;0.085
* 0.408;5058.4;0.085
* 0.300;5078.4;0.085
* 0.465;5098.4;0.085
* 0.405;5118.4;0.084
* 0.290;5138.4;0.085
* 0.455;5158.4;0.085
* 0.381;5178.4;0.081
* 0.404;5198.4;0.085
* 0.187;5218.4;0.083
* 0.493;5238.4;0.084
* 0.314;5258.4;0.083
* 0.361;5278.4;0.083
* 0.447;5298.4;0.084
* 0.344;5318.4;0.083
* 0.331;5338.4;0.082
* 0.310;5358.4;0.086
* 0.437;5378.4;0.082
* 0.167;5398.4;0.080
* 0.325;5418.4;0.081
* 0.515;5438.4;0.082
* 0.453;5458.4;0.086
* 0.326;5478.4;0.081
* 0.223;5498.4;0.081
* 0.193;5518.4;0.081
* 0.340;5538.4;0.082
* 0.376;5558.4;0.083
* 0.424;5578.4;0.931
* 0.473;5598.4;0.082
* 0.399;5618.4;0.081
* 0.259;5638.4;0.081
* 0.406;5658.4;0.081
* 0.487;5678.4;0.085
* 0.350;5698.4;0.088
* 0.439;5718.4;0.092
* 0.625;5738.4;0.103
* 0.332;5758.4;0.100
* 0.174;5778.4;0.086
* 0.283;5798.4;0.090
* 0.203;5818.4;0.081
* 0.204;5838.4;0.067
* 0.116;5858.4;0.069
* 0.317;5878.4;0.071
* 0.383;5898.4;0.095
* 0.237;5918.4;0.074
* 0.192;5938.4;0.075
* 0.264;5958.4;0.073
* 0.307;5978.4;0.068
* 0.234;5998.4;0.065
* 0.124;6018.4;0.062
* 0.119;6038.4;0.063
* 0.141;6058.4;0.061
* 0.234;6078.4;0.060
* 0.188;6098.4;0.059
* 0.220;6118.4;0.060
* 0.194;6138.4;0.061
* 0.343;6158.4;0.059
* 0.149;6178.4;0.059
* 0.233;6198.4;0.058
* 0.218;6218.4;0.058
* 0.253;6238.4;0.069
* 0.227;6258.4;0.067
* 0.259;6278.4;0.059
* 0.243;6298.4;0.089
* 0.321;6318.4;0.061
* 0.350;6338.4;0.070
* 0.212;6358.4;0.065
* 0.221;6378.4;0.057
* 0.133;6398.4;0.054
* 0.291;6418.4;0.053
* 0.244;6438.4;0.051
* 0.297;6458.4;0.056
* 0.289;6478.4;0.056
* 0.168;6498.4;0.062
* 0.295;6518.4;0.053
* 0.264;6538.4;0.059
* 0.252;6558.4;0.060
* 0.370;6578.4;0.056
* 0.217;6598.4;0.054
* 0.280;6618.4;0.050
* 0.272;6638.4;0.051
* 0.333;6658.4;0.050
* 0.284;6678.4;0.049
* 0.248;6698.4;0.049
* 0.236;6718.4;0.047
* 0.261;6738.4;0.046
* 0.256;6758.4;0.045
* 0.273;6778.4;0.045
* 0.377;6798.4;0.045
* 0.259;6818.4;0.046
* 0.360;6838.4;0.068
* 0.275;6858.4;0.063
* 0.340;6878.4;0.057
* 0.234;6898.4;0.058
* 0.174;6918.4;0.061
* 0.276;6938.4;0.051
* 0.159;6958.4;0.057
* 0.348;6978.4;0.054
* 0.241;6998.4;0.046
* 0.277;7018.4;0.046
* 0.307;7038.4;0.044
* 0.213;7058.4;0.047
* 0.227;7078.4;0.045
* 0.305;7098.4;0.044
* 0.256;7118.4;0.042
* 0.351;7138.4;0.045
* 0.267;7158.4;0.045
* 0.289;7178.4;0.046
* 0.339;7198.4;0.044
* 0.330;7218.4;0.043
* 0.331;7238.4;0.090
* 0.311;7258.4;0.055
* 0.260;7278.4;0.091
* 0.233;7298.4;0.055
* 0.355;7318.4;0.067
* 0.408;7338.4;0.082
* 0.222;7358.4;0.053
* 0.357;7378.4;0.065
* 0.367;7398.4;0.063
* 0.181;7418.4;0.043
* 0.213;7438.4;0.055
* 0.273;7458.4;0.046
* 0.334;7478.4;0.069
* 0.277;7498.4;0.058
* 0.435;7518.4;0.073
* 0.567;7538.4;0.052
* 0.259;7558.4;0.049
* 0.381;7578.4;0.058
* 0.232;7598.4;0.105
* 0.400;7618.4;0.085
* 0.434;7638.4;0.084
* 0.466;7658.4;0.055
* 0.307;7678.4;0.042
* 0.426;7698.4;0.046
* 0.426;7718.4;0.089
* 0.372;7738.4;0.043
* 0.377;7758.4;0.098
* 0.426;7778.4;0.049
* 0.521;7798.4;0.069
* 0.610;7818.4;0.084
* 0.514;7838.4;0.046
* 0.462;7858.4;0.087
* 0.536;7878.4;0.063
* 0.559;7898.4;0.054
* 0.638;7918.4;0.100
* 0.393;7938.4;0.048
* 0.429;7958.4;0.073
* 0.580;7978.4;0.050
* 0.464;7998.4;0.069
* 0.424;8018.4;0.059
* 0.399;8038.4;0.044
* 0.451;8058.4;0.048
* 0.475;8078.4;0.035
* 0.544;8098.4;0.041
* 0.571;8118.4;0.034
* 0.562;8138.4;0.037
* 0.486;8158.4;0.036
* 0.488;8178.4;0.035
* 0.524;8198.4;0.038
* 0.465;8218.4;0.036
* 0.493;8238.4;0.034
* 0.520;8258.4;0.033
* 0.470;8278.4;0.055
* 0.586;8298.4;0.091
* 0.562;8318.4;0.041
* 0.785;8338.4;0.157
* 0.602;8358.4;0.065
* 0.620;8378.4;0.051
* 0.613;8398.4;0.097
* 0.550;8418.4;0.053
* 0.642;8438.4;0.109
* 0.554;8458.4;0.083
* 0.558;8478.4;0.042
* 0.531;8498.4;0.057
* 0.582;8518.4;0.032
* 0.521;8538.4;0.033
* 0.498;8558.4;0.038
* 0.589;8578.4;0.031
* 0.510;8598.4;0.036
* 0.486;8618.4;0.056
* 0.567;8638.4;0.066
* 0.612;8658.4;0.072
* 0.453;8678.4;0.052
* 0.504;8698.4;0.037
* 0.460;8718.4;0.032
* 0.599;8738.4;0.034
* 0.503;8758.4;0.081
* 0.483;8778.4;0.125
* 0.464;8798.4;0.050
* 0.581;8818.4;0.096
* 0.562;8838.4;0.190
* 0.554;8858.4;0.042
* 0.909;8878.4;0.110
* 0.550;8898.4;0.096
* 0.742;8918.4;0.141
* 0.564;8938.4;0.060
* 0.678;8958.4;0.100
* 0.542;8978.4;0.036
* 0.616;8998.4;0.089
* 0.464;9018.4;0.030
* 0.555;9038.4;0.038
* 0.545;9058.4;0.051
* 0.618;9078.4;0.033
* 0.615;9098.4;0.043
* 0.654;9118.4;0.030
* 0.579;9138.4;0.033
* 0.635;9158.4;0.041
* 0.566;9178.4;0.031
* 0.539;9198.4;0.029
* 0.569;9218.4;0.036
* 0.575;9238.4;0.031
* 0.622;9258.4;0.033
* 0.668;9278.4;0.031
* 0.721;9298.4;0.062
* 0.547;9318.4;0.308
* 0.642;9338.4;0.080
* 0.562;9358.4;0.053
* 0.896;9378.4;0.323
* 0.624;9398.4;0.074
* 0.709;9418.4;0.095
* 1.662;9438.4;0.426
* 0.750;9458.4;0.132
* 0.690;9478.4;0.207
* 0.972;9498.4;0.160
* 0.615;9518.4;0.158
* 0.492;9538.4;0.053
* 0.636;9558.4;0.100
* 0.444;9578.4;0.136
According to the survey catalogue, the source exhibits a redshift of 1.02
